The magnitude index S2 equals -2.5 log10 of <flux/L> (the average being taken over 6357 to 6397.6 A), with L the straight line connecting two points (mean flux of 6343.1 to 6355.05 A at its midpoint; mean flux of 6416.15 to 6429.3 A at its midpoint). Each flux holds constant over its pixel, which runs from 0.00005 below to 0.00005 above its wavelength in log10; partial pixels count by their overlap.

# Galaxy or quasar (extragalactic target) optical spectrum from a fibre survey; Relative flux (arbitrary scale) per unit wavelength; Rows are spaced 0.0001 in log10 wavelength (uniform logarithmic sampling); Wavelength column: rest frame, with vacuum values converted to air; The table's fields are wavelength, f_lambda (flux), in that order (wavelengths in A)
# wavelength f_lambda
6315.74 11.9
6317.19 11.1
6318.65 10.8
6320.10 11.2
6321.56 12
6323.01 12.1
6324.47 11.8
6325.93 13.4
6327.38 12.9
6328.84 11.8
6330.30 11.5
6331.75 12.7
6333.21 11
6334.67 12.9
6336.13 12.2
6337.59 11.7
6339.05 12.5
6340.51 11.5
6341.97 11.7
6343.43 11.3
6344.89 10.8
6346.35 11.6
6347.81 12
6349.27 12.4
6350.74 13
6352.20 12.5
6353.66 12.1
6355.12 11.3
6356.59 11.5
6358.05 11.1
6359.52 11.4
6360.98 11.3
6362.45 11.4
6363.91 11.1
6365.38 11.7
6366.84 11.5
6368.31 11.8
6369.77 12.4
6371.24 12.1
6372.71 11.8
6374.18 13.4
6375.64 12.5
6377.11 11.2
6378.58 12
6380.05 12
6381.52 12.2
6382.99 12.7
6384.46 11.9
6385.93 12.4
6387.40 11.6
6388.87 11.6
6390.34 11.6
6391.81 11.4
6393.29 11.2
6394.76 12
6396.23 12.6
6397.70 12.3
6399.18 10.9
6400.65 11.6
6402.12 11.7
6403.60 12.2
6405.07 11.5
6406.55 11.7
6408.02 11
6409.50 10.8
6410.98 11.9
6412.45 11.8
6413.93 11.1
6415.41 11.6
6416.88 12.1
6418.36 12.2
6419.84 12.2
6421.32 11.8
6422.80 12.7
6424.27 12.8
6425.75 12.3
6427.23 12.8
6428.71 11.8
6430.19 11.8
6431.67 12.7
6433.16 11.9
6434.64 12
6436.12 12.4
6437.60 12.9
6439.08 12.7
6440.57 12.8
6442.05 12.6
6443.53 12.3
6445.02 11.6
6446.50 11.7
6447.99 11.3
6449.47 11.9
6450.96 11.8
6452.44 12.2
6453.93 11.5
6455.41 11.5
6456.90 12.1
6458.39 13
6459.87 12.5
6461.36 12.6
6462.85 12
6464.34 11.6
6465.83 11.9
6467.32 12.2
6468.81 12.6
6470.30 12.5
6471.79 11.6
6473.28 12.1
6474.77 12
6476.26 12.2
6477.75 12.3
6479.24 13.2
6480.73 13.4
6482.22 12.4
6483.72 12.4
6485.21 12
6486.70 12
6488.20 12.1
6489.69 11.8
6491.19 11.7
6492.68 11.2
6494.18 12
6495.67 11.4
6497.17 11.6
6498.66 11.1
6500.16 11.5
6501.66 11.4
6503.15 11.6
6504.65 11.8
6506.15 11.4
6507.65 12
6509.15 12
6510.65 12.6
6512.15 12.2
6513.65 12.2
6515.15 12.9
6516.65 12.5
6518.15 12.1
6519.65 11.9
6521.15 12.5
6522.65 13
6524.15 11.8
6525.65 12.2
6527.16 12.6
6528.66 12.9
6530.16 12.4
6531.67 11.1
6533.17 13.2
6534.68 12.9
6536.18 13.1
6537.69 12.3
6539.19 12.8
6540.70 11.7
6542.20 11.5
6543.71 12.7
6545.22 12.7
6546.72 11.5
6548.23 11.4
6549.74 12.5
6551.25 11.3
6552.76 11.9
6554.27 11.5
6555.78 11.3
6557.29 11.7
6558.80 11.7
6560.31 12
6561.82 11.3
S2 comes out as 0.02 mag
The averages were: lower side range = 12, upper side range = 12.3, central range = 11.9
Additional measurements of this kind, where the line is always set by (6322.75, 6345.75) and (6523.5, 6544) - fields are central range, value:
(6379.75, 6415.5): 0.03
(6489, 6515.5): 0.05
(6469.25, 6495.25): 0.01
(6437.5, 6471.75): 0.01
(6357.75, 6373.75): 0.04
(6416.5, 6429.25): -0.01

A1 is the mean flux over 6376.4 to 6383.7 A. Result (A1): 12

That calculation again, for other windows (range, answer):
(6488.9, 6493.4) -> 11.6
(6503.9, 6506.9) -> 11.6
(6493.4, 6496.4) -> 11.7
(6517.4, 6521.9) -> 12.2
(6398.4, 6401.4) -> 11.3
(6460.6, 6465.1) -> 12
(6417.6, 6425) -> 12.3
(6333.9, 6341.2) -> 12.1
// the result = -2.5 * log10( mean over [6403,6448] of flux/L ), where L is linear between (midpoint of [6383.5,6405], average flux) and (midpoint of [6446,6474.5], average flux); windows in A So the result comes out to -0.01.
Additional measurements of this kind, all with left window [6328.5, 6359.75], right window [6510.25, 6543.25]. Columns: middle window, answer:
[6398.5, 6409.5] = 0.051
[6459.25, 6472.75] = 0.005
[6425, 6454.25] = -0.003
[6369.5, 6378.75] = -0.024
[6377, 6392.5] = 0.006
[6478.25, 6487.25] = -0.028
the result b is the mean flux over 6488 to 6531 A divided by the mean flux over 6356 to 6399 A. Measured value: 1.0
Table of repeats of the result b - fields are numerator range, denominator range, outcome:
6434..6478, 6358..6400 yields 1.03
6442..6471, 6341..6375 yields 1.02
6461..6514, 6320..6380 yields 1.01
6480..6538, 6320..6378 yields 1.02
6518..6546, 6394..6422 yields 1.06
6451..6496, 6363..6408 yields 1.02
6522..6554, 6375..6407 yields 1.03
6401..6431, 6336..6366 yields 1.02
